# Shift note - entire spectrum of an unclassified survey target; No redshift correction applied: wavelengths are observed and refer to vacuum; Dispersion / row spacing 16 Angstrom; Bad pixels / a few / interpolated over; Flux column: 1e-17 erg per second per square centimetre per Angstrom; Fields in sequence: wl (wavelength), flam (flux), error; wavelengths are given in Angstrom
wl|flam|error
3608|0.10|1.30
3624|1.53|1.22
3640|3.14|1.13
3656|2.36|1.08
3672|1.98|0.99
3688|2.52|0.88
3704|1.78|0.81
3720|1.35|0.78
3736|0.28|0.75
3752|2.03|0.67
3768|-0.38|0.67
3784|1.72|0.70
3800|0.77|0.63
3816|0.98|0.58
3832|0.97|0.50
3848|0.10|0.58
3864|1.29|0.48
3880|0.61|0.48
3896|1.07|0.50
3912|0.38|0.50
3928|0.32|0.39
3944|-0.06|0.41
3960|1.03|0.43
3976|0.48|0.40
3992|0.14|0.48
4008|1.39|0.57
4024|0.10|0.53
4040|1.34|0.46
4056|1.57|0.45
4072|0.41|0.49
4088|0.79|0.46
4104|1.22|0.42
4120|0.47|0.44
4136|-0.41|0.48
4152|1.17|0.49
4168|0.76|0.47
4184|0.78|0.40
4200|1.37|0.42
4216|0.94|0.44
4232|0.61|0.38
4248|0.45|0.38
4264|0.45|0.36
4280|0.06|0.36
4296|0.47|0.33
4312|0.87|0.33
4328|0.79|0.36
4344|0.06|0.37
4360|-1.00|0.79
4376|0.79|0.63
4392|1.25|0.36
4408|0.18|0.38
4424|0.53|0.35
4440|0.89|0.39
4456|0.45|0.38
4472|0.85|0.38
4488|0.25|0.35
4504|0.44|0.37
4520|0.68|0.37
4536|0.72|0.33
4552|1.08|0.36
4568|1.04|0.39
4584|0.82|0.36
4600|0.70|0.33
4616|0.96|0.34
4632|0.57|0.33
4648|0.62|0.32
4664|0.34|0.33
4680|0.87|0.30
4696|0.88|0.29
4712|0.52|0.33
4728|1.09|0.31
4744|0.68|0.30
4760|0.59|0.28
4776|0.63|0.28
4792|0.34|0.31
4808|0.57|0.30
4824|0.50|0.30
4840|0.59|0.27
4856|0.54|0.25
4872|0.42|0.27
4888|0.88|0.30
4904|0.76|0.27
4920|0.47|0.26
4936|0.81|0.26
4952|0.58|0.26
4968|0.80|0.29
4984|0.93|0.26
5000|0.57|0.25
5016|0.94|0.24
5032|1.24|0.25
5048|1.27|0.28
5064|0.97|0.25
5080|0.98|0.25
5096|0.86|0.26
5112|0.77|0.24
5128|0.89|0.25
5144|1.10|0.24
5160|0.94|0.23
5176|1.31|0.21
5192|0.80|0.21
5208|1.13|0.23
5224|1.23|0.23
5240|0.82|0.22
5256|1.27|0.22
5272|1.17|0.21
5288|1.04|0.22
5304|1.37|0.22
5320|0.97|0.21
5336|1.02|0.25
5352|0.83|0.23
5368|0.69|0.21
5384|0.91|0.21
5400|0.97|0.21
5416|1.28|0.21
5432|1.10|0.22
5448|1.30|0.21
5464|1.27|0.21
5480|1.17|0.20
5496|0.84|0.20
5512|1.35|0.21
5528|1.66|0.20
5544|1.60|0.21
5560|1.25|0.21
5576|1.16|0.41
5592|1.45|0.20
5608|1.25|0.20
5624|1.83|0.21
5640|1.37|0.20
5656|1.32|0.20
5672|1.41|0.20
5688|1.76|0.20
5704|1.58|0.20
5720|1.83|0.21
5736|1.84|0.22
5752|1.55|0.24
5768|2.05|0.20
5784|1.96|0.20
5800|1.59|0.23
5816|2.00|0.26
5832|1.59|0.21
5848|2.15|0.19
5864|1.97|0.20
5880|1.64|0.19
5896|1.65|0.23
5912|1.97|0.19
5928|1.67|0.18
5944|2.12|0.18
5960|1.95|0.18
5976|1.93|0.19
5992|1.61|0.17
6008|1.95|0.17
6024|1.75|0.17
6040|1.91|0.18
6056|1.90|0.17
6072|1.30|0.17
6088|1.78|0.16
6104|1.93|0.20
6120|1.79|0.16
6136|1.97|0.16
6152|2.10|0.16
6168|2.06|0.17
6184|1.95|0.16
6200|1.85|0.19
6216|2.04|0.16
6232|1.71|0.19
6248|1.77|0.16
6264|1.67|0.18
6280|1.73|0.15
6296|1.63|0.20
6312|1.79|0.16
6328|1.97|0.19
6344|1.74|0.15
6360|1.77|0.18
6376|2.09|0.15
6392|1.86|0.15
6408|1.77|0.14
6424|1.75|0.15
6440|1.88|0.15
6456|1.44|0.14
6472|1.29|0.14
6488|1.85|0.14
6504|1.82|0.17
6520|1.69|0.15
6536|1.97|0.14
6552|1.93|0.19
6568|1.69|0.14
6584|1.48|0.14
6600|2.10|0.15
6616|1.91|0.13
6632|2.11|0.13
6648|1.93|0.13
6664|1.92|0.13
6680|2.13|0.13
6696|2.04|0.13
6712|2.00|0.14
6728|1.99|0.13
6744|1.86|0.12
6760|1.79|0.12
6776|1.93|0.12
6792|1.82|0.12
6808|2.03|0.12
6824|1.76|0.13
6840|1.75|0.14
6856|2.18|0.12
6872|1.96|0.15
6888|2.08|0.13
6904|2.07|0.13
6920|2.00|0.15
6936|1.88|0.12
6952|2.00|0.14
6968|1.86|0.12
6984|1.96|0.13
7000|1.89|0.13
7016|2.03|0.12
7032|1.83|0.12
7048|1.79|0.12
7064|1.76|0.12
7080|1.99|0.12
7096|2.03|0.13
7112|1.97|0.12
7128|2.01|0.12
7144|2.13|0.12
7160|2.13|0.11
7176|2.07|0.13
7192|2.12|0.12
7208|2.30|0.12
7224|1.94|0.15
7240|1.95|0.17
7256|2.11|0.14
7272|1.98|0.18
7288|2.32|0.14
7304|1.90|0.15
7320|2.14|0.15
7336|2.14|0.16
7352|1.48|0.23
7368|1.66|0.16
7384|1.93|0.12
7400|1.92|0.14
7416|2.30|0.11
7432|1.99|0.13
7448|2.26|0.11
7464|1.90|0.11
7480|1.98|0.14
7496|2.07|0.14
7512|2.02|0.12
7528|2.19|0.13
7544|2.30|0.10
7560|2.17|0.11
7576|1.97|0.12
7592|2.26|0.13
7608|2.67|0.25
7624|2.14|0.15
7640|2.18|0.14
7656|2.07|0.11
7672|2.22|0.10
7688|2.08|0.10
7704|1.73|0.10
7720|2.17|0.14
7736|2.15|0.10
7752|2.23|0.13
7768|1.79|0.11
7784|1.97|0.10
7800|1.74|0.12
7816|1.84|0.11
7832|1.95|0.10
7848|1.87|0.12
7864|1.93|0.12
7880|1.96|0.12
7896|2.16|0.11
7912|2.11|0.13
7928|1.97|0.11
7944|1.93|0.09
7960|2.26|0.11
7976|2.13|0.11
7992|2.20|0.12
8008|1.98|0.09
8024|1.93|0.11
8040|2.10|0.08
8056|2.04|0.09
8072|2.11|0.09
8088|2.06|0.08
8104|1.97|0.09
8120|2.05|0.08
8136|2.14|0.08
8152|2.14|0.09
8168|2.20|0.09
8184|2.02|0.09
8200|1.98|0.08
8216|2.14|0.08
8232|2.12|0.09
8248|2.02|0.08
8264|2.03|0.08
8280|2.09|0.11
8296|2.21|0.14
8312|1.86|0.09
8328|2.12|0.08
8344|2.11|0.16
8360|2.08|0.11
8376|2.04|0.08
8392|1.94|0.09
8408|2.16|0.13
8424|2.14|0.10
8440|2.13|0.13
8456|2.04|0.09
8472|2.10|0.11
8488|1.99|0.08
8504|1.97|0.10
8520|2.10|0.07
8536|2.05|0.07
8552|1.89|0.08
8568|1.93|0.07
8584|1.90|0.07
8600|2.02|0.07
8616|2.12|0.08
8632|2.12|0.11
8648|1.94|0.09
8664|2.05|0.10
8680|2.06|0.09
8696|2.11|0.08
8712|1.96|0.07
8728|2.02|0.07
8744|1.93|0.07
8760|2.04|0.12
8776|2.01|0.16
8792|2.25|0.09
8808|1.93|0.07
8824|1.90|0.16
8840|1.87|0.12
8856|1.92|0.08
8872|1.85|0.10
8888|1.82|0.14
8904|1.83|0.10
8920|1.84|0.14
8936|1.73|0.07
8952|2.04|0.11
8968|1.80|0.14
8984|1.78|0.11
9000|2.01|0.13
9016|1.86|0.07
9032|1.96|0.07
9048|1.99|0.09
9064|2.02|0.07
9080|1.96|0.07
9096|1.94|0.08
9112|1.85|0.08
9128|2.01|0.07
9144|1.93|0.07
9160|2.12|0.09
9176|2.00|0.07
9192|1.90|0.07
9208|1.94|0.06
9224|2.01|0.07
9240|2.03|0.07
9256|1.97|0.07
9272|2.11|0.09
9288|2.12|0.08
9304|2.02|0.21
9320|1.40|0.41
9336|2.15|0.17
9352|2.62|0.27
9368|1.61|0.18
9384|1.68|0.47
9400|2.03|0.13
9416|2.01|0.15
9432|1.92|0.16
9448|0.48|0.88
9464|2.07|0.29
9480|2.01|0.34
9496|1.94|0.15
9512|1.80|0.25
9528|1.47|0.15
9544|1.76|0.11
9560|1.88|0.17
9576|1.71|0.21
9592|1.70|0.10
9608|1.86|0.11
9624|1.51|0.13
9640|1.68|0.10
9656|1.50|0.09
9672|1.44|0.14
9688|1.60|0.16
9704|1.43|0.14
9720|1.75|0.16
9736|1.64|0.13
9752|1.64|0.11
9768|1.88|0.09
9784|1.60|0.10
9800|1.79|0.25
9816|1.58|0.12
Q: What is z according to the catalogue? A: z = 0.249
